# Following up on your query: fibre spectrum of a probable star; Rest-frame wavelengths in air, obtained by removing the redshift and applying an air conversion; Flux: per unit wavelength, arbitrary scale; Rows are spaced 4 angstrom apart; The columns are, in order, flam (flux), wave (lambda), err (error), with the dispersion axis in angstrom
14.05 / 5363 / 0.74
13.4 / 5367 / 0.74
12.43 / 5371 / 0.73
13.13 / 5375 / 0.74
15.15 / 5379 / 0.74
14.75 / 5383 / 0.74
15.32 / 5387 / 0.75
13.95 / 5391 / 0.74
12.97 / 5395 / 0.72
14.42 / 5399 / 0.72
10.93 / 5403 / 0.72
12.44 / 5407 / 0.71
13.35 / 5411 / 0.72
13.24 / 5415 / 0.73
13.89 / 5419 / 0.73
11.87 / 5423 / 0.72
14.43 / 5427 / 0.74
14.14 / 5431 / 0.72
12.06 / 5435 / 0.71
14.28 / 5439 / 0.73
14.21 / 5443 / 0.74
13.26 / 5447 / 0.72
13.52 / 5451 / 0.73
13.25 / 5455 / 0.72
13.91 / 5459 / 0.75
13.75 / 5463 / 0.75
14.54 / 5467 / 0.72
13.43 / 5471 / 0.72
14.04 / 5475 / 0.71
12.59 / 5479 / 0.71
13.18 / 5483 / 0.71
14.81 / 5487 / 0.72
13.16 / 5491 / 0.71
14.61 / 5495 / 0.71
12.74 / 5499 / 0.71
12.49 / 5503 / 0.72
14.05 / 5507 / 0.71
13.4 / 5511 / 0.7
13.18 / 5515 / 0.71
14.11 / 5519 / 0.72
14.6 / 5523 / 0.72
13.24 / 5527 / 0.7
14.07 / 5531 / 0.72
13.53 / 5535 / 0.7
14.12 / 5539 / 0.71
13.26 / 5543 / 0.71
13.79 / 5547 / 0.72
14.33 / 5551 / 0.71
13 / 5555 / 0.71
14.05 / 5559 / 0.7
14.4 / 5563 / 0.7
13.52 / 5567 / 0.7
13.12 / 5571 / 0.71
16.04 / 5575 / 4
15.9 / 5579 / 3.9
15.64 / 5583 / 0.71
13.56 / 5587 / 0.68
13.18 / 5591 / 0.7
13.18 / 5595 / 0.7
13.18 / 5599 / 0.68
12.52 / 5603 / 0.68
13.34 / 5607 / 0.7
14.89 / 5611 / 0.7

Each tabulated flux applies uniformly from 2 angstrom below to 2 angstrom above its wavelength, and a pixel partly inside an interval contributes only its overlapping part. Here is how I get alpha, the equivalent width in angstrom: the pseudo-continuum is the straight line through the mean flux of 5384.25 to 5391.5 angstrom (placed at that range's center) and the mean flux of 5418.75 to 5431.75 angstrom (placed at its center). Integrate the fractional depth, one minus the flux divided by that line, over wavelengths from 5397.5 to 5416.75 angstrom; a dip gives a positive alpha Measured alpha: 1.8 angstrom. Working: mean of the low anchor 14.8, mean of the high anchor 13.5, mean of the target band 12.8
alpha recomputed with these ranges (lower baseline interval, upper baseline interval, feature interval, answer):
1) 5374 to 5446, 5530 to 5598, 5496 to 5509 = 0.6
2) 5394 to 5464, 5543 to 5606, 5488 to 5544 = 0.2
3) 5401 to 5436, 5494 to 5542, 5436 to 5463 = -1.0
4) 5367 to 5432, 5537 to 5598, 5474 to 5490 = 0.2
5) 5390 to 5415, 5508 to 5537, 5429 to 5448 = -0.6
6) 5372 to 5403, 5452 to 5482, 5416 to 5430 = 0.4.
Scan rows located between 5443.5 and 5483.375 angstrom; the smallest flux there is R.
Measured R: 12.59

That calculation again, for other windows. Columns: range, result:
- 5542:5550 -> 13.26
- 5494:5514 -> 12.49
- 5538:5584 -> 13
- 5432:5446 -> 12.06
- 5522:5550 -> 13.24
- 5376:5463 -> 10.93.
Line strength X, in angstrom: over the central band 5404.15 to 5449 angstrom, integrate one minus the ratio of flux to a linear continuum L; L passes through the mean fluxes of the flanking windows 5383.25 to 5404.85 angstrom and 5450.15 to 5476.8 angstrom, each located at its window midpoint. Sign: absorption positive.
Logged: 1.2 angstrom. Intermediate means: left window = 13.6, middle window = 13.3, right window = 13.8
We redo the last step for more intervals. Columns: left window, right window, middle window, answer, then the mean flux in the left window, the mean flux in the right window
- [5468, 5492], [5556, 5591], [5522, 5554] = 0.6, 13.6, 14.4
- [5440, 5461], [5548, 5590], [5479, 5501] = 0.4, 13.7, 14.3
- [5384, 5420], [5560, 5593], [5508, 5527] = 0.4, 13.4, 14.4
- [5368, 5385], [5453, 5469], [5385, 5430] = 1.6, 13.8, 13.9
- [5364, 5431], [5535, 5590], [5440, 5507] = 0.9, 13.5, 14.2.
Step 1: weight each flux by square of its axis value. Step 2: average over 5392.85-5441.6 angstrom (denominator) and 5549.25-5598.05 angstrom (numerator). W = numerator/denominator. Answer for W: 1.1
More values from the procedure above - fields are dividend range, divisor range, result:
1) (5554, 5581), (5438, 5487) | 1.09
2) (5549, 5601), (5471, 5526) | 1.06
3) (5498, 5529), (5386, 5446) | 1.04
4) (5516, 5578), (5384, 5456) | 1.09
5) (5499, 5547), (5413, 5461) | 1.04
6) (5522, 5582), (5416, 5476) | 1.07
